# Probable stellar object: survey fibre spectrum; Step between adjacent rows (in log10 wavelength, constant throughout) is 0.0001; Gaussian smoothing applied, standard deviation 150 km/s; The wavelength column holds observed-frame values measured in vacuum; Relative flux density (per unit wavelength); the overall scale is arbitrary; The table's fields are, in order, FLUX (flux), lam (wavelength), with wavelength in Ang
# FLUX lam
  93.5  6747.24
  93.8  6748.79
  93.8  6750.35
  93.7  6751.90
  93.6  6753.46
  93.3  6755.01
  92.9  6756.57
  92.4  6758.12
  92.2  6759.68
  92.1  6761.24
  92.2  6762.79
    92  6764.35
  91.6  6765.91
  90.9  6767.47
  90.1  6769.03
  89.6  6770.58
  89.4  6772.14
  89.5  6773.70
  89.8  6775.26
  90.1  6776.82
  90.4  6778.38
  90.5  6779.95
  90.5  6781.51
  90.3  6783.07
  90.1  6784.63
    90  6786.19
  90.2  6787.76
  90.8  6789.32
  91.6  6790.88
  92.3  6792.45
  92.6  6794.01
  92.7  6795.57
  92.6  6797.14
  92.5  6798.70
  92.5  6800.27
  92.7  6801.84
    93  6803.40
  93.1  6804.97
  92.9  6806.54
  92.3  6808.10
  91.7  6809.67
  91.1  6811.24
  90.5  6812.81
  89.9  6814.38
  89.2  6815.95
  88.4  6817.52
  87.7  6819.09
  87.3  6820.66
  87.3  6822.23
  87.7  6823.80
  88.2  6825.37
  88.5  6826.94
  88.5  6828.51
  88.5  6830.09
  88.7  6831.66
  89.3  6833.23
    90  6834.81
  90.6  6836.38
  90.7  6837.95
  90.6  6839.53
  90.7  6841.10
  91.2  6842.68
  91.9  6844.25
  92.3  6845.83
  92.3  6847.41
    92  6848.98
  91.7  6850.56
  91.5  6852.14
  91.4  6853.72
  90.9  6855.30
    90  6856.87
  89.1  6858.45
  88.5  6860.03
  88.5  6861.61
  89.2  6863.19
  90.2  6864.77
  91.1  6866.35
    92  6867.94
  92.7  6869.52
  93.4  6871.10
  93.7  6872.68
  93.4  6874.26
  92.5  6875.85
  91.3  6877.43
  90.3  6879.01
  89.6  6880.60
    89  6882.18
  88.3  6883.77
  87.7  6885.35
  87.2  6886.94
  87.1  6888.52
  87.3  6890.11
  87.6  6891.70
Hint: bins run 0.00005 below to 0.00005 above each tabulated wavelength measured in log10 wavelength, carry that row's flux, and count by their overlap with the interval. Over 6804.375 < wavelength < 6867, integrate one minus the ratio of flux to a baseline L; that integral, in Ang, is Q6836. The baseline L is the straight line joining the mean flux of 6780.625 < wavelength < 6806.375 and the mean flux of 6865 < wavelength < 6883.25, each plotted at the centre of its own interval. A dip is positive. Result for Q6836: 1.1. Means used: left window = 91.7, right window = 91.6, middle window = 90.1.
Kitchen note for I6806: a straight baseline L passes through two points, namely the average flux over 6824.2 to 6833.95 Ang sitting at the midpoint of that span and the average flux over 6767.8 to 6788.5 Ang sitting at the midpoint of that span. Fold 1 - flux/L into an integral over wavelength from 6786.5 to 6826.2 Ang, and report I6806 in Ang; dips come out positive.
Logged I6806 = -0.7 Ang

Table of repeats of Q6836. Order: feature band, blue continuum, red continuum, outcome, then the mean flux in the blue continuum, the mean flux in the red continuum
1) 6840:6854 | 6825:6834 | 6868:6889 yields -0.4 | 88.7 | 90.6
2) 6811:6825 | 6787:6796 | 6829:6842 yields 0.3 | 91.8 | 89.8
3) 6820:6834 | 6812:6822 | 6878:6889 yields 0.1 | 88.7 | 88.6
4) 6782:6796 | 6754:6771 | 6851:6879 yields 0.1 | 91.9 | 91.1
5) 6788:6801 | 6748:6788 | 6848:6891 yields -0.1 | 91.3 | 90.4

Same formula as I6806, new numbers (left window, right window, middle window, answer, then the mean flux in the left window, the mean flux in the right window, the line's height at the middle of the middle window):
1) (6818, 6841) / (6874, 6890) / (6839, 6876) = -0.9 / 88.9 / 89.4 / 89.2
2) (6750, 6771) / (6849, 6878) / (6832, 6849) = 0.1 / 92.2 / 91.2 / 91.4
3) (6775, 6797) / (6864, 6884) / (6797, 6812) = -0.2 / 90.9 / 91.4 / 91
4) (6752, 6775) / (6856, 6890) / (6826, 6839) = 0.2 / 91.6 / 90.2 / 90.7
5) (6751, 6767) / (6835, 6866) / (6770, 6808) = 0.3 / 92.6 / 90.7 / 92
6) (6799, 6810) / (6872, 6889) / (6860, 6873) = -0.1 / 92.6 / 90.1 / 90.5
